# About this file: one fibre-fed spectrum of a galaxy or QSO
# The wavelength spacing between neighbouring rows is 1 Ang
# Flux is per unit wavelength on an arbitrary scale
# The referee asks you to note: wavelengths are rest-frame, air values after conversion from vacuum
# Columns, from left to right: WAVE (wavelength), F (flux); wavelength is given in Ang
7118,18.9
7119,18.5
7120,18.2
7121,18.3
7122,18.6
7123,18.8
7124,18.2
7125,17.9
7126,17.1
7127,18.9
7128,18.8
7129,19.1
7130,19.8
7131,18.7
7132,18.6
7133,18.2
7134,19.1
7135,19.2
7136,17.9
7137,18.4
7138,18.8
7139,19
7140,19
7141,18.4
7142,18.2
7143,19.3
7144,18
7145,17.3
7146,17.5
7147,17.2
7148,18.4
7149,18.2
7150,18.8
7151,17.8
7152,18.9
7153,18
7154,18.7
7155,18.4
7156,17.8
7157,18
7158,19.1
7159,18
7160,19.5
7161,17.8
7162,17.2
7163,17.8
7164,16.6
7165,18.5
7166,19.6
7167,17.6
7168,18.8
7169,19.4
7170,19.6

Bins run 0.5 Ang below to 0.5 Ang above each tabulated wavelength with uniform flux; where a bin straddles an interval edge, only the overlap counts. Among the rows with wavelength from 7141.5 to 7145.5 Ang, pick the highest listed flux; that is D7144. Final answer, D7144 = 19.3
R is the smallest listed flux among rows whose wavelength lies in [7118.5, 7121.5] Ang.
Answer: 18.2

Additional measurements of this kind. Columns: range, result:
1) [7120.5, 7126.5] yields 17.1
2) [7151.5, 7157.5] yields 17.8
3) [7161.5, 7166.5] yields 16.6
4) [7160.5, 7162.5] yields 17.2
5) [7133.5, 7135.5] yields 19.1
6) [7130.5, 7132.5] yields 18.6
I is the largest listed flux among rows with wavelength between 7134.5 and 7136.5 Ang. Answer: 19.2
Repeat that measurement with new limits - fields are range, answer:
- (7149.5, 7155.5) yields 18.9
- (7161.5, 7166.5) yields 19.6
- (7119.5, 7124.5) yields 18.8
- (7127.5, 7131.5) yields 19.8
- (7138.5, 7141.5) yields 19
